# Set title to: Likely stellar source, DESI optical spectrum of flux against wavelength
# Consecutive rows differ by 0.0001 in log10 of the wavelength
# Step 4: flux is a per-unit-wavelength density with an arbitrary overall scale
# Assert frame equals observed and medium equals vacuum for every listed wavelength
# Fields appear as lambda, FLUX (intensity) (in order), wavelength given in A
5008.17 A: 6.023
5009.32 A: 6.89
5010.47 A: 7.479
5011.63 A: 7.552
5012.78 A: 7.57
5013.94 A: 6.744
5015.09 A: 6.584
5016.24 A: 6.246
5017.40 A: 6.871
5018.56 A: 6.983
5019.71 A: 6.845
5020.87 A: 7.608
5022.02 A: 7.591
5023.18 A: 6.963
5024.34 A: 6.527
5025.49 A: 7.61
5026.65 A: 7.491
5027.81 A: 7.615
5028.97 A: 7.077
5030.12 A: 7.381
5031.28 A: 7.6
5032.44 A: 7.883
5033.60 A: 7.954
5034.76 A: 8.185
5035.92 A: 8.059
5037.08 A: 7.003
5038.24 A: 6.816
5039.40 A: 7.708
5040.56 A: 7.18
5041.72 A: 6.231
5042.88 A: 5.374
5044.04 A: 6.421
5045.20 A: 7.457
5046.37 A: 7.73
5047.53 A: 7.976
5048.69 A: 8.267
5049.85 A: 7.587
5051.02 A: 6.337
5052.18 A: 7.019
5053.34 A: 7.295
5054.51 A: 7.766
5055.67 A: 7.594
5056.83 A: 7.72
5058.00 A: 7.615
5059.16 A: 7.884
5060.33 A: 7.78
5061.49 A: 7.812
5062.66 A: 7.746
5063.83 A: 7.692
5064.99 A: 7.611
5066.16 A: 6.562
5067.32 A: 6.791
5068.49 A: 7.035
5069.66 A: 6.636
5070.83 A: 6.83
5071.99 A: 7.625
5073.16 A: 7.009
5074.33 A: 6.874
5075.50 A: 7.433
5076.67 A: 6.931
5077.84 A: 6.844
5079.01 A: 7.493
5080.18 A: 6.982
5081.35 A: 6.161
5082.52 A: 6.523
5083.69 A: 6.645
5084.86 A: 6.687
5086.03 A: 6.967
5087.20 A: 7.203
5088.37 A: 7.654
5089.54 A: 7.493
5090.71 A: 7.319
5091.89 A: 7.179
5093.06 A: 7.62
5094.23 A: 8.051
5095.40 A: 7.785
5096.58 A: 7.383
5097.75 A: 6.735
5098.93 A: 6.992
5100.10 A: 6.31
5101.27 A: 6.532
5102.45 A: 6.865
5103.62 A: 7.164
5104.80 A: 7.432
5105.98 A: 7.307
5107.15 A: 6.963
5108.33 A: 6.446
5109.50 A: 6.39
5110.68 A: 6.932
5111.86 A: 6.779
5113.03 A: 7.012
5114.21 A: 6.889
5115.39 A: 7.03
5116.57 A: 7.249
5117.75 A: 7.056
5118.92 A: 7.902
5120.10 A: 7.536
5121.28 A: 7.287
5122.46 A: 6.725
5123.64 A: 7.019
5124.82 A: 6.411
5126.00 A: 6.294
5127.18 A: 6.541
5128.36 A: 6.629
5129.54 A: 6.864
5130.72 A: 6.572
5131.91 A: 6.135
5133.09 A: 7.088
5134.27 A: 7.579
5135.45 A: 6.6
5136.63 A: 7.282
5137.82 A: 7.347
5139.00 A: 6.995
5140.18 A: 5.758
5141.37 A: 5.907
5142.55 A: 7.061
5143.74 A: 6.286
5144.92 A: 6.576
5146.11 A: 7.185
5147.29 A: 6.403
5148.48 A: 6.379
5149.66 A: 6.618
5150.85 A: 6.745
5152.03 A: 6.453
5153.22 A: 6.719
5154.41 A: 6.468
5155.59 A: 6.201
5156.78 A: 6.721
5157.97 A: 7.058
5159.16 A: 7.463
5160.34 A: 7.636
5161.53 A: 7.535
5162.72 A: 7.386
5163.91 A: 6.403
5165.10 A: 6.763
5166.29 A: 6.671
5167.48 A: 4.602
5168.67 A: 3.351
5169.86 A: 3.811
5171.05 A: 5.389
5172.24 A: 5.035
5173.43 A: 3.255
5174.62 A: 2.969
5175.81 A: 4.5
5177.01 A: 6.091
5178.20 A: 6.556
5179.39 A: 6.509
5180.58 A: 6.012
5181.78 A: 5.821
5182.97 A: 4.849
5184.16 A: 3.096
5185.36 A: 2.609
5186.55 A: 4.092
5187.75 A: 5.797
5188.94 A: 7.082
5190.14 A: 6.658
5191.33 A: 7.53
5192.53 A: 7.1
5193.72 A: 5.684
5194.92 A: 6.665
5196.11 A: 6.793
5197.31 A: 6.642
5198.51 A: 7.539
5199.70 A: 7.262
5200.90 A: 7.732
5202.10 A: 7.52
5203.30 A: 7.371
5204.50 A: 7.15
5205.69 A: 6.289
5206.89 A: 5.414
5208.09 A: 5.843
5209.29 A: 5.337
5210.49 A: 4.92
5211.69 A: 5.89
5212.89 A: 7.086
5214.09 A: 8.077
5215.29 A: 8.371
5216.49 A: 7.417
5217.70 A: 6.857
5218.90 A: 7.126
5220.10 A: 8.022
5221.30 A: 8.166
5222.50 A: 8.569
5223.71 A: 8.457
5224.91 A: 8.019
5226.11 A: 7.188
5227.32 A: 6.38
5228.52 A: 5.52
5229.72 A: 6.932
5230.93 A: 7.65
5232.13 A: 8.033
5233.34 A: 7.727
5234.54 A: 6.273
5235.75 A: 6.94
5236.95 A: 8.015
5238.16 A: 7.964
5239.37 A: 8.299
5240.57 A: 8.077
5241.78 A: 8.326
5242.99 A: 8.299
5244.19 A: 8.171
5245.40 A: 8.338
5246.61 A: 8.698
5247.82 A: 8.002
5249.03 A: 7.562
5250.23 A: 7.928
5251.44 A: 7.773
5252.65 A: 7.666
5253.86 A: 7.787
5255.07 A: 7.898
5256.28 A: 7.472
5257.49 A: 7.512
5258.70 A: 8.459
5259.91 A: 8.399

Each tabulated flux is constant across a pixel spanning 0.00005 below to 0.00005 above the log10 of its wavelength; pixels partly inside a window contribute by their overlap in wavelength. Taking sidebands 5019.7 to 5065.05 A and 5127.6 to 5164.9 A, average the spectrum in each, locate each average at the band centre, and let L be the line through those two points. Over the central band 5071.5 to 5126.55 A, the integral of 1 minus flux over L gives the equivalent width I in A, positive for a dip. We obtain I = 0.1 A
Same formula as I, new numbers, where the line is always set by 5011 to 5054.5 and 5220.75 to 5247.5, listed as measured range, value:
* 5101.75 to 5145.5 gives 3.5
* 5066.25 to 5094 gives 1.1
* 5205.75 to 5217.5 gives 1.8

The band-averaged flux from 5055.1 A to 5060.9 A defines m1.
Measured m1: 7.72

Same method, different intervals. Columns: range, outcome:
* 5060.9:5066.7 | 7.49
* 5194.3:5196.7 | 6.73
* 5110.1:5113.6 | 6.92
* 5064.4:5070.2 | 6.93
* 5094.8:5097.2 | 7.57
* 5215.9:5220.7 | 7.35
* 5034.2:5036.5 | 8.12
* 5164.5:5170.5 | 5.04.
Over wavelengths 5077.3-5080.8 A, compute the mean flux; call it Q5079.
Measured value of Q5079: 7.1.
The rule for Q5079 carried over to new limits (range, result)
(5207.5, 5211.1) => 5.37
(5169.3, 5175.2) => 4.1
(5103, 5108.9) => 7.06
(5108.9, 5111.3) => 6.66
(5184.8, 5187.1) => 3.35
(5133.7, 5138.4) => 7.2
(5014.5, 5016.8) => 6.45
